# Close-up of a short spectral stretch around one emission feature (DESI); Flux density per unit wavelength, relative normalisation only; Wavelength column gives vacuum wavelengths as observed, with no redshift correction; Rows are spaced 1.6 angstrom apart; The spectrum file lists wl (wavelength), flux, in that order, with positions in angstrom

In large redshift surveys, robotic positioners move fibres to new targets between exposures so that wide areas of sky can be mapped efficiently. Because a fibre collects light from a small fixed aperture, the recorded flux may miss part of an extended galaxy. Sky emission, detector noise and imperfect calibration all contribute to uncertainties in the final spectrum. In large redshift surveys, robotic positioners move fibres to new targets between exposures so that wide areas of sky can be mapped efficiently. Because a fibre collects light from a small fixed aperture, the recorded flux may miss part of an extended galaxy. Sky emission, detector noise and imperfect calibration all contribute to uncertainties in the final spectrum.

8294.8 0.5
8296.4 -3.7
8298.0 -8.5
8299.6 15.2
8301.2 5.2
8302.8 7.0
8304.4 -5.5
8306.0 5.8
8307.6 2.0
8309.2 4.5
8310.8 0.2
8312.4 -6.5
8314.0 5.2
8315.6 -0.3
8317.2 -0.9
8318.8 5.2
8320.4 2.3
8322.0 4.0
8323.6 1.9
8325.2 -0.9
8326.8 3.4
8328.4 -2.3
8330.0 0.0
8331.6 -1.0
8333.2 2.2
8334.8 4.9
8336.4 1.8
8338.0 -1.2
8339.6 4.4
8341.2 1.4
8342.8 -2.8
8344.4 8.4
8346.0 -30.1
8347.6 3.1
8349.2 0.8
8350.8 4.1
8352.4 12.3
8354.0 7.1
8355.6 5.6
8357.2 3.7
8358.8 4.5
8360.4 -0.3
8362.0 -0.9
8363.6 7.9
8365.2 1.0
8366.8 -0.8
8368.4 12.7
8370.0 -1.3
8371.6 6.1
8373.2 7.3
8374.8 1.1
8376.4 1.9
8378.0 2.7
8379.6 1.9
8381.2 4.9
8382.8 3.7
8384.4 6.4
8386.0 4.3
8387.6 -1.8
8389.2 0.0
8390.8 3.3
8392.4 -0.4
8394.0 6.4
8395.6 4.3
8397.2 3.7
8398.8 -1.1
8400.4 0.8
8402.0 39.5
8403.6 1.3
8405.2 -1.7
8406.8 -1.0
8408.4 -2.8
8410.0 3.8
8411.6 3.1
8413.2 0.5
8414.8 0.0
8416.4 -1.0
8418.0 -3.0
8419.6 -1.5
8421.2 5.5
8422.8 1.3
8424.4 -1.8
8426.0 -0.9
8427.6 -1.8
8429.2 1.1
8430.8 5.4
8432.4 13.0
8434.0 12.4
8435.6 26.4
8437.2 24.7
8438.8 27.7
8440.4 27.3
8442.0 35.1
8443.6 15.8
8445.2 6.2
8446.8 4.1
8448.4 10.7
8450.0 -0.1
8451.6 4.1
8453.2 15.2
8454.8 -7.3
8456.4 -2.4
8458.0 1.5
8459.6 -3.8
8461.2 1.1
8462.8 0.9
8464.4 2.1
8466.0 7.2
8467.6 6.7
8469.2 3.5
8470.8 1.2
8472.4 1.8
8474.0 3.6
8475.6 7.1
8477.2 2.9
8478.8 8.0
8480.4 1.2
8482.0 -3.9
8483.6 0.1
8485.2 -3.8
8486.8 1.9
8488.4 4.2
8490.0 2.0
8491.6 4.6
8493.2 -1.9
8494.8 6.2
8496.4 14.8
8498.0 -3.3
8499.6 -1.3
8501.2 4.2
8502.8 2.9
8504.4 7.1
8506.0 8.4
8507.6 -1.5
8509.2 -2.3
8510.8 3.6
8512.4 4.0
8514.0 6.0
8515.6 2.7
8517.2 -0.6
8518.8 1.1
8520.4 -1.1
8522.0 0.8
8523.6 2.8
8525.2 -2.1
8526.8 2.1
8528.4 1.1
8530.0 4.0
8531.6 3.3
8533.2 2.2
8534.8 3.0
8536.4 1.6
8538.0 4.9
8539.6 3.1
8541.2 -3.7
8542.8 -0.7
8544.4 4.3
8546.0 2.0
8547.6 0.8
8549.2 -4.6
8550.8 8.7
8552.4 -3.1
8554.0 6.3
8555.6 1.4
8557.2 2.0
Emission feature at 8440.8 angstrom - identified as [O II] 3727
